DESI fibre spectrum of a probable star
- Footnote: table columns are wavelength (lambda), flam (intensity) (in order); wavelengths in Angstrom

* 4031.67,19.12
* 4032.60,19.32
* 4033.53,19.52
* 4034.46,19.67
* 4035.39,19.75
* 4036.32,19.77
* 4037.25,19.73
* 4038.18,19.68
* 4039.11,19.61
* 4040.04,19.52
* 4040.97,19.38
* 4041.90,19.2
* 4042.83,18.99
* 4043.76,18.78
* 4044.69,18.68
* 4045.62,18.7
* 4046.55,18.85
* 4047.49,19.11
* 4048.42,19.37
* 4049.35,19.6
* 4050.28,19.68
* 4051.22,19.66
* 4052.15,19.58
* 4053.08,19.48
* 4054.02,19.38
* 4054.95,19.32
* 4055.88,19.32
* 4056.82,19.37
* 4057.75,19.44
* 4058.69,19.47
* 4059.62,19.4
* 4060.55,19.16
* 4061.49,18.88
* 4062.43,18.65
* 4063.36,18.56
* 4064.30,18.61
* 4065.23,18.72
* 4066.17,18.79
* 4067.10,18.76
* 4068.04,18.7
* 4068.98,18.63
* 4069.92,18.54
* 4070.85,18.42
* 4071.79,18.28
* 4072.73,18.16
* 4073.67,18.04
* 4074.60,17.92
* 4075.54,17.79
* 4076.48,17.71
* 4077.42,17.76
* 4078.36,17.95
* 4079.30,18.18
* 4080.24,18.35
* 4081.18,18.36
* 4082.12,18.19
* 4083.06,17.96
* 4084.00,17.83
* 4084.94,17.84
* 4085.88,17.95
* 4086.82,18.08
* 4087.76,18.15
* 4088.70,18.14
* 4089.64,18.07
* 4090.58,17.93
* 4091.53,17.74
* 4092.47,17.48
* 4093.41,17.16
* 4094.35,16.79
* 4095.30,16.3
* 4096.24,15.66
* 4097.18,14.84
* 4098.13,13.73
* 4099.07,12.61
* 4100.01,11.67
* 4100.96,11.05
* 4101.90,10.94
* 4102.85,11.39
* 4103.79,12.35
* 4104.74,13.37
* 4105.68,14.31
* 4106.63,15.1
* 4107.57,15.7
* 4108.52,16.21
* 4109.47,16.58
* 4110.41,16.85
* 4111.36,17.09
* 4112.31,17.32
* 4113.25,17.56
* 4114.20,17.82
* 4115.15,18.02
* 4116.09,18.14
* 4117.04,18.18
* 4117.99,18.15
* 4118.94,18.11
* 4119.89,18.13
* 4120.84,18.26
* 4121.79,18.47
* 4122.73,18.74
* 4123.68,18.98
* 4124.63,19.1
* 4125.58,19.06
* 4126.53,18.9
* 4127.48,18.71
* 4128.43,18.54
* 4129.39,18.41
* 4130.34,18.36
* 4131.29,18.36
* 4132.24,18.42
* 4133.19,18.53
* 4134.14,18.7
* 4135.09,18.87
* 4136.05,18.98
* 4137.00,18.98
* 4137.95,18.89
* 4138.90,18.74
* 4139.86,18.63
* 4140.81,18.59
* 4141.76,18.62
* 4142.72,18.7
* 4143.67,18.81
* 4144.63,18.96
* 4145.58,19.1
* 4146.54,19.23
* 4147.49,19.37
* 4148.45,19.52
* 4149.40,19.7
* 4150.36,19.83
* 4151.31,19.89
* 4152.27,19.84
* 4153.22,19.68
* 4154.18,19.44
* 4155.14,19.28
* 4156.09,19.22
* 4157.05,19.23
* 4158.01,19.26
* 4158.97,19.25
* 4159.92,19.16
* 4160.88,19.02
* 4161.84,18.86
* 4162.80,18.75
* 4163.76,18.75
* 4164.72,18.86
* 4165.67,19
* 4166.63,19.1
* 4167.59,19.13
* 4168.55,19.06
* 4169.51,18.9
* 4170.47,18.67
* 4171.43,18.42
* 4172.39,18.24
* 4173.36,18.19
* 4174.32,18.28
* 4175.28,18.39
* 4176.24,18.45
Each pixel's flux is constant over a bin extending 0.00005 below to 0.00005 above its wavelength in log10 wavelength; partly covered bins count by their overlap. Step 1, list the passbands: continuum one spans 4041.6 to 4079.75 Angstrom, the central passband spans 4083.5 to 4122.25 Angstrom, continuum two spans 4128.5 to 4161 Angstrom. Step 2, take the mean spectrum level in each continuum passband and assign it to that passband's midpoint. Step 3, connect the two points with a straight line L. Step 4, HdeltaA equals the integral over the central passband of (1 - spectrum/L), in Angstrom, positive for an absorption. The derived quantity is 5.44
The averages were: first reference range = 18.8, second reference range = 19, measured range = 16.3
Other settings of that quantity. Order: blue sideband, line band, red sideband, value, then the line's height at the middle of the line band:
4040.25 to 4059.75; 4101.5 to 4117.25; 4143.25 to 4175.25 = 2.86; 19.2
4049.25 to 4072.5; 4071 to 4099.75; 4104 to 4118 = 0.82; 17.8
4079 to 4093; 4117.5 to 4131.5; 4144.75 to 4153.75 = 0.29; 19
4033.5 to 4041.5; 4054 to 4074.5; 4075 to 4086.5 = -0.23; 18.6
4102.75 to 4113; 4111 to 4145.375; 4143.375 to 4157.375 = -2.47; 17.3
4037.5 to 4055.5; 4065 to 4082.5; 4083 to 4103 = -0.97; 17.3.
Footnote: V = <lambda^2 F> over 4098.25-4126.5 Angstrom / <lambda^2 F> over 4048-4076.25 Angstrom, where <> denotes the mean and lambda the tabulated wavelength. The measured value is 0.88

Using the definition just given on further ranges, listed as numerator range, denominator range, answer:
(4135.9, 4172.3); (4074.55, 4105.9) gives 1.22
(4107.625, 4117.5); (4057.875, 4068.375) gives 0.94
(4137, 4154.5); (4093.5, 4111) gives 1.37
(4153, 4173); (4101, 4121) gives 1.21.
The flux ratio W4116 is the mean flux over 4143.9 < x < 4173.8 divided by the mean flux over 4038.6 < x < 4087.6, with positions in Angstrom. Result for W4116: 1.0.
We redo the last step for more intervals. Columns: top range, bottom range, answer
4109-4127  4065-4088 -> 0.99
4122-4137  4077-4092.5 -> 1.04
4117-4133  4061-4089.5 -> 1.01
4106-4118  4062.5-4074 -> 0.92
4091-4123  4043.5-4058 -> 0.83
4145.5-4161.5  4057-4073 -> 1.03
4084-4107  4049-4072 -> 0.81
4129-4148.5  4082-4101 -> 1.14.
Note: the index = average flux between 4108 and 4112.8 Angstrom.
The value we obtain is 16.8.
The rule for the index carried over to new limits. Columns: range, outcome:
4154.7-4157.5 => 19.3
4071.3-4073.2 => 18.2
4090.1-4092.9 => 17.7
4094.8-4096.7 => 16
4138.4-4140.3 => 18.6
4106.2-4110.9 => 16.1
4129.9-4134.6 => 18.5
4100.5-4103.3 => 11.1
